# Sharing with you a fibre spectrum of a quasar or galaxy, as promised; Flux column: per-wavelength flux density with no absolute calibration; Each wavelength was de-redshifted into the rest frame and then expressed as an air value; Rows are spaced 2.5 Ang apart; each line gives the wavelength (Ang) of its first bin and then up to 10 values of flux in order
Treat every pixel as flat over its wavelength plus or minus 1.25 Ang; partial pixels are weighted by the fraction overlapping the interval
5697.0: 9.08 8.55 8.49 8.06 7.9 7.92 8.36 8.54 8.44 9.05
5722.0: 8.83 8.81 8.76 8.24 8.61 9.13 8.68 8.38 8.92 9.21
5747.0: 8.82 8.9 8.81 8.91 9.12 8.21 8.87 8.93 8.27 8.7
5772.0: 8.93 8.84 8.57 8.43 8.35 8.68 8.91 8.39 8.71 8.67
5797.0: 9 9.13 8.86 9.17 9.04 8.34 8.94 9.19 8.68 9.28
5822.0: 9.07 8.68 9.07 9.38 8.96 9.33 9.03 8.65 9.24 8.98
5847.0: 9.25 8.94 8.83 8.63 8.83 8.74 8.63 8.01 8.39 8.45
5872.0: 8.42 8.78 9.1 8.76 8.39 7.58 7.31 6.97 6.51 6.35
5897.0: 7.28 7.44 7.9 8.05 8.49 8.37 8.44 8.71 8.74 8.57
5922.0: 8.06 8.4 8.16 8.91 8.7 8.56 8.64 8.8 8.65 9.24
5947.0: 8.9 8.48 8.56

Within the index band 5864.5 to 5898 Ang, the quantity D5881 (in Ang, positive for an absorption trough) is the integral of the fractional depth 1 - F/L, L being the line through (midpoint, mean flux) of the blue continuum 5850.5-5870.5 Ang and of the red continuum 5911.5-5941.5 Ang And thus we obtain 2.7 Ang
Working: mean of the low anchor 8.57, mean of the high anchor 8.56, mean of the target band 7.88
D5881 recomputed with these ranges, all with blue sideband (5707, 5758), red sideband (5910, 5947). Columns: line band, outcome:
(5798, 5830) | -1.2 Ang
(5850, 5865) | 0.0 Ang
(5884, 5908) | 3.5 Ang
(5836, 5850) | -0.6 Ang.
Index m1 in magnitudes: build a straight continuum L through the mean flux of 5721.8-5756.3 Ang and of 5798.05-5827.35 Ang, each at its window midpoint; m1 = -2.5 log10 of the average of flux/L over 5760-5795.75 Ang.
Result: 0.03 mag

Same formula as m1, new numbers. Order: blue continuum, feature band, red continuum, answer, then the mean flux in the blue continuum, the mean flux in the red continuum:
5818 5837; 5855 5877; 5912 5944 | 0.042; 9.1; 8.59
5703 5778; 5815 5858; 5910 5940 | -0.049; 8.66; 8.55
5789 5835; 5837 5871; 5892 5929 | -0.024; 8.94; 8.03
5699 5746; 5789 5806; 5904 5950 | -0.036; 8.57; 8.58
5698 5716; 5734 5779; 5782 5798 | -0.032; 8.27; 8.69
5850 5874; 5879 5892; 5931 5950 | 0.134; 8.57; 8.76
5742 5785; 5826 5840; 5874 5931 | -0.086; 8.74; 8.05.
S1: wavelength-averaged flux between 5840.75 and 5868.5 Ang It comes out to 8.77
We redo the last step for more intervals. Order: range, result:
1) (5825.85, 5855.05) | 9.03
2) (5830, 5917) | 8.36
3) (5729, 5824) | 8.79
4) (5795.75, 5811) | 8.92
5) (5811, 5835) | 9.05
